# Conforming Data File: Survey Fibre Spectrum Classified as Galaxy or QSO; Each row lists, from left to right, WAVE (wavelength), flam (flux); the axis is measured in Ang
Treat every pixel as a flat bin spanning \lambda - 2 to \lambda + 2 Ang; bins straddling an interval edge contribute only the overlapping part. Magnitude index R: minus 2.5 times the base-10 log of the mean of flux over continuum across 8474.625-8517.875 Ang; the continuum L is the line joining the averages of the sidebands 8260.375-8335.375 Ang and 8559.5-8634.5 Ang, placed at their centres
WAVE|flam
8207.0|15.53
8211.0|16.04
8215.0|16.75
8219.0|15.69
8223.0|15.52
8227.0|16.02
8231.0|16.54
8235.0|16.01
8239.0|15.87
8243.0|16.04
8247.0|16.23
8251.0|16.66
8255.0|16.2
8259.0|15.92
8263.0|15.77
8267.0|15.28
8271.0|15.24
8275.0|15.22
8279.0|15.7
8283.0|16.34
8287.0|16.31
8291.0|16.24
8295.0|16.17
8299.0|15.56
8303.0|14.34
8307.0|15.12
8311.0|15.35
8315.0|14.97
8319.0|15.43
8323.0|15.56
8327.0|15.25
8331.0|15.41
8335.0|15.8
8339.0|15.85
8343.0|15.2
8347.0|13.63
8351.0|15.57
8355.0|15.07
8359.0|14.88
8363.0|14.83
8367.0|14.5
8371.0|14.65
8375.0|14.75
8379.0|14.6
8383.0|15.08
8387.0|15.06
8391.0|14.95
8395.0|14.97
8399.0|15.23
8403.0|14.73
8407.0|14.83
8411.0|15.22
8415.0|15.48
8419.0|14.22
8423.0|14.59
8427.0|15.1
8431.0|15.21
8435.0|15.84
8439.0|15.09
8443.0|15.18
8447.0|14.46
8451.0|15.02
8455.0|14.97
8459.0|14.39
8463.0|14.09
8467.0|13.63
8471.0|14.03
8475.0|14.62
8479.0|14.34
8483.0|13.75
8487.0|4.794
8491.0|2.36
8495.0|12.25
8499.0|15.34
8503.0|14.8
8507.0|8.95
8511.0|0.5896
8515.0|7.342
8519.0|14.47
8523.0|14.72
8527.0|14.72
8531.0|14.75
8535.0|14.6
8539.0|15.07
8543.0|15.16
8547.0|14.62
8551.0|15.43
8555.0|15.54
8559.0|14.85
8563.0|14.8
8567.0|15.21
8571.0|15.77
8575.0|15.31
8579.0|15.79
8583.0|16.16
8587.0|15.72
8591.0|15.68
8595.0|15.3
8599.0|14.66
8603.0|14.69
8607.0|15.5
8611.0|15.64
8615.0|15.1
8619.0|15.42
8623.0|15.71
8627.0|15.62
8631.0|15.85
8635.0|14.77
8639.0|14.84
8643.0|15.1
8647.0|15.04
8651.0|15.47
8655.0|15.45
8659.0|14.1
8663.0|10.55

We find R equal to 0.49 mag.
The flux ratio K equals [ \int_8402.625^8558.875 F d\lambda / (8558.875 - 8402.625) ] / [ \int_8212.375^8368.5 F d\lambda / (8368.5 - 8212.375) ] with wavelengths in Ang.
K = 0.86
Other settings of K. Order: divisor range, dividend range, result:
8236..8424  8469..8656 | 0.91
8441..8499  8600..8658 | 1.19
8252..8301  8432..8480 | 0.92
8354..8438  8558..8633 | 1.03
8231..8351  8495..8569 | 0.85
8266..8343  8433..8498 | 0.84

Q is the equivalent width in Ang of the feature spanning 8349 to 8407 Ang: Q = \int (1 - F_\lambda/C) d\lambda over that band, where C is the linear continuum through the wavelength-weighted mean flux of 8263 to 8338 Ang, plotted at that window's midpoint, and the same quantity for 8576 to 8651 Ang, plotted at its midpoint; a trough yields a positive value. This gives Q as 2.1 Ang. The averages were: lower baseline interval 15.5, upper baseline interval 15.4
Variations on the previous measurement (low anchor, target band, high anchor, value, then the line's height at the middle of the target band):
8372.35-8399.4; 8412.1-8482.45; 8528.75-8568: 1.15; 15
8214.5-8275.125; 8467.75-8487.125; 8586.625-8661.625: 2.96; 15.5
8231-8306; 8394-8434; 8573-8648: 1.70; 15.6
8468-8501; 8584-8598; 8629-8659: -1.62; 13.9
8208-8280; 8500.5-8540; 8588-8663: 8.66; 15.3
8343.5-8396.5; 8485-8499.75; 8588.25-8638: 6.81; 15.1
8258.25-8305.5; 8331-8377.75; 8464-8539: -1.96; 14.4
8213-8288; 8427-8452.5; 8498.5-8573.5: -1.44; 14.3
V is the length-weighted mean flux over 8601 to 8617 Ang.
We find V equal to 15.2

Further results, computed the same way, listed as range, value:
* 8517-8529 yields 14.6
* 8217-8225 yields 15.6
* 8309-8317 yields 15.2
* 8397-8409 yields 14.9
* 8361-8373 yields 14.7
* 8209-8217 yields 16.4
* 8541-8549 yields 14.9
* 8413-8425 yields 14.8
